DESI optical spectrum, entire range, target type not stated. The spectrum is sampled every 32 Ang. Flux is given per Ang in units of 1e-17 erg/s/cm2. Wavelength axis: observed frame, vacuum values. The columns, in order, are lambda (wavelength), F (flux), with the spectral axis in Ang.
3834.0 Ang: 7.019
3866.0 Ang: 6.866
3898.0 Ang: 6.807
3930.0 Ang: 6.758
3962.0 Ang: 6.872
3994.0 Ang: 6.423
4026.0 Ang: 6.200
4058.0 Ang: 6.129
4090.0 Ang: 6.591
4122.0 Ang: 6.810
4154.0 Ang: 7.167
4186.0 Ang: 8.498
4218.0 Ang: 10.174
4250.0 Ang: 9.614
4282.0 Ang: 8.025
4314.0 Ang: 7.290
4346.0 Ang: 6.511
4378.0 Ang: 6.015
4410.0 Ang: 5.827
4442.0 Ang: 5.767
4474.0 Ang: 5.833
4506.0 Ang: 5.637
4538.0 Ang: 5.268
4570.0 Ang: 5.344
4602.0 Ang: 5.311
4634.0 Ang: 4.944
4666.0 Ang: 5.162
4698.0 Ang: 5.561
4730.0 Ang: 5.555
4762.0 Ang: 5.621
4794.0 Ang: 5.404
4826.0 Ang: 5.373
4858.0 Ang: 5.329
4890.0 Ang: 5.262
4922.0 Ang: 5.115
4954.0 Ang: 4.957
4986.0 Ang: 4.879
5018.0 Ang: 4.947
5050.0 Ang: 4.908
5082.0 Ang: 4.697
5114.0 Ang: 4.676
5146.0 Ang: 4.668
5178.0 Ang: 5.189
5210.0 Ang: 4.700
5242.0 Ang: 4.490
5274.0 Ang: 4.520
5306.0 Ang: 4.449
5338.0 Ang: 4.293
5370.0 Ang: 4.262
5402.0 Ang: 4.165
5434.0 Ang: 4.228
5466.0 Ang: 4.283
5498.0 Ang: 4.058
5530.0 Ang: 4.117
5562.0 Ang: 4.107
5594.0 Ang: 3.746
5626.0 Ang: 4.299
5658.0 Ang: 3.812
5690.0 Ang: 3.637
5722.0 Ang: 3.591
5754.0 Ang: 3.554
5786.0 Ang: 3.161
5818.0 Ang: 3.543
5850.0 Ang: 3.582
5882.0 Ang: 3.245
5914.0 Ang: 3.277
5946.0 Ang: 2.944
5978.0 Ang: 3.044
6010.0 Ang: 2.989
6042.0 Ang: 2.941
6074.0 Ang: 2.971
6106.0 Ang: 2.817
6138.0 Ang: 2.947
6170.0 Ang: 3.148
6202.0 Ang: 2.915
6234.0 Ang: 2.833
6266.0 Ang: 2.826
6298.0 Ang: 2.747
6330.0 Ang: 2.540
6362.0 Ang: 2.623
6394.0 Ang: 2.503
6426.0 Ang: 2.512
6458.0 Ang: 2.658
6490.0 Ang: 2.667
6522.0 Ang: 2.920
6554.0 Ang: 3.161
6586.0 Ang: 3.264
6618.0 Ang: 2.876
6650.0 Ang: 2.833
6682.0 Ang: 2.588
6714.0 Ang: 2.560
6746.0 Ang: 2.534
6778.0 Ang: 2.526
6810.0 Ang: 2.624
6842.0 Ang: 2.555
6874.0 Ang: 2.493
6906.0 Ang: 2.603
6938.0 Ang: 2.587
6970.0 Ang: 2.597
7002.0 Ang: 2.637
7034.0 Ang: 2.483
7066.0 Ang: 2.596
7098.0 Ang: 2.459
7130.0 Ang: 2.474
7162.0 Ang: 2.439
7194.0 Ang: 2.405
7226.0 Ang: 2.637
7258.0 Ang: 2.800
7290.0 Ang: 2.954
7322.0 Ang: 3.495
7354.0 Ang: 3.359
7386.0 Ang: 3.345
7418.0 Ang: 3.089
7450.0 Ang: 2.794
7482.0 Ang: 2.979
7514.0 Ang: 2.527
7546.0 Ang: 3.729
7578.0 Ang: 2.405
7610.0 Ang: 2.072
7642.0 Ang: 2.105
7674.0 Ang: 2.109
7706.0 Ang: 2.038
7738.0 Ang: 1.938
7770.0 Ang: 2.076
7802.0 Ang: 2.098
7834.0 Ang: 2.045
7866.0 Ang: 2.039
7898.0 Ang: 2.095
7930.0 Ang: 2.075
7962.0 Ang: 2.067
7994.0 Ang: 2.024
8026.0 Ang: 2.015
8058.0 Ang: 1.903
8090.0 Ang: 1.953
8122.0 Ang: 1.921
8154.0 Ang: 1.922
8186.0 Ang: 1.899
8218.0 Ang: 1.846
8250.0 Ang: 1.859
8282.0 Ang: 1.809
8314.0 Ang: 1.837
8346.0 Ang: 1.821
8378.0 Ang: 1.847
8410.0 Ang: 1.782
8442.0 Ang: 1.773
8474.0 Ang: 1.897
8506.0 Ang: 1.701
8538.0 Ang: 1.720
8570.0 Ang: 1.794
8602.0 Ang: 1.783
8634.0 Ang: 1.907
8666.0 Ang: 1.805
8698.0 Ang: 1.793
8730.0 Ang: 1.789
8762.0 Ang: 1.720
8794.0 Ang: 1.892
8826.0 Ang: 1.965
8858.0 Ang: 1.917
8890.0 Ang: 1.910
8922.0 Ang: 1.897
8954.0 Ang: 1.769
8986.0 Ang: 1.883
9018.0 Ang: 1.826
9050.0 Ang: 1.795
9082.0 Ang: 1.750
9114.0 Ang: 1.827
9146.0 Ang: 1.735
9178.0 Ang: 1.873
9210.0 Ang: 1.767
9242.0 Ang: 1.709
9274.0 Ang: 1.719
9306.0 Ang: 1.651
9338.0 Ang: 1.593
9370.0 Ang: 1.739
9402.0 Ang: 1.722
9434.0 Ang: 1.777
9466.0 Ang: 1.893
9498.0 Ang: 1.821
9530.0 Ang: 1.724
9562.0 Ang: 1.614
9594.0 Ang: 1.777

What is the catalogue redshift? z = 0.51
